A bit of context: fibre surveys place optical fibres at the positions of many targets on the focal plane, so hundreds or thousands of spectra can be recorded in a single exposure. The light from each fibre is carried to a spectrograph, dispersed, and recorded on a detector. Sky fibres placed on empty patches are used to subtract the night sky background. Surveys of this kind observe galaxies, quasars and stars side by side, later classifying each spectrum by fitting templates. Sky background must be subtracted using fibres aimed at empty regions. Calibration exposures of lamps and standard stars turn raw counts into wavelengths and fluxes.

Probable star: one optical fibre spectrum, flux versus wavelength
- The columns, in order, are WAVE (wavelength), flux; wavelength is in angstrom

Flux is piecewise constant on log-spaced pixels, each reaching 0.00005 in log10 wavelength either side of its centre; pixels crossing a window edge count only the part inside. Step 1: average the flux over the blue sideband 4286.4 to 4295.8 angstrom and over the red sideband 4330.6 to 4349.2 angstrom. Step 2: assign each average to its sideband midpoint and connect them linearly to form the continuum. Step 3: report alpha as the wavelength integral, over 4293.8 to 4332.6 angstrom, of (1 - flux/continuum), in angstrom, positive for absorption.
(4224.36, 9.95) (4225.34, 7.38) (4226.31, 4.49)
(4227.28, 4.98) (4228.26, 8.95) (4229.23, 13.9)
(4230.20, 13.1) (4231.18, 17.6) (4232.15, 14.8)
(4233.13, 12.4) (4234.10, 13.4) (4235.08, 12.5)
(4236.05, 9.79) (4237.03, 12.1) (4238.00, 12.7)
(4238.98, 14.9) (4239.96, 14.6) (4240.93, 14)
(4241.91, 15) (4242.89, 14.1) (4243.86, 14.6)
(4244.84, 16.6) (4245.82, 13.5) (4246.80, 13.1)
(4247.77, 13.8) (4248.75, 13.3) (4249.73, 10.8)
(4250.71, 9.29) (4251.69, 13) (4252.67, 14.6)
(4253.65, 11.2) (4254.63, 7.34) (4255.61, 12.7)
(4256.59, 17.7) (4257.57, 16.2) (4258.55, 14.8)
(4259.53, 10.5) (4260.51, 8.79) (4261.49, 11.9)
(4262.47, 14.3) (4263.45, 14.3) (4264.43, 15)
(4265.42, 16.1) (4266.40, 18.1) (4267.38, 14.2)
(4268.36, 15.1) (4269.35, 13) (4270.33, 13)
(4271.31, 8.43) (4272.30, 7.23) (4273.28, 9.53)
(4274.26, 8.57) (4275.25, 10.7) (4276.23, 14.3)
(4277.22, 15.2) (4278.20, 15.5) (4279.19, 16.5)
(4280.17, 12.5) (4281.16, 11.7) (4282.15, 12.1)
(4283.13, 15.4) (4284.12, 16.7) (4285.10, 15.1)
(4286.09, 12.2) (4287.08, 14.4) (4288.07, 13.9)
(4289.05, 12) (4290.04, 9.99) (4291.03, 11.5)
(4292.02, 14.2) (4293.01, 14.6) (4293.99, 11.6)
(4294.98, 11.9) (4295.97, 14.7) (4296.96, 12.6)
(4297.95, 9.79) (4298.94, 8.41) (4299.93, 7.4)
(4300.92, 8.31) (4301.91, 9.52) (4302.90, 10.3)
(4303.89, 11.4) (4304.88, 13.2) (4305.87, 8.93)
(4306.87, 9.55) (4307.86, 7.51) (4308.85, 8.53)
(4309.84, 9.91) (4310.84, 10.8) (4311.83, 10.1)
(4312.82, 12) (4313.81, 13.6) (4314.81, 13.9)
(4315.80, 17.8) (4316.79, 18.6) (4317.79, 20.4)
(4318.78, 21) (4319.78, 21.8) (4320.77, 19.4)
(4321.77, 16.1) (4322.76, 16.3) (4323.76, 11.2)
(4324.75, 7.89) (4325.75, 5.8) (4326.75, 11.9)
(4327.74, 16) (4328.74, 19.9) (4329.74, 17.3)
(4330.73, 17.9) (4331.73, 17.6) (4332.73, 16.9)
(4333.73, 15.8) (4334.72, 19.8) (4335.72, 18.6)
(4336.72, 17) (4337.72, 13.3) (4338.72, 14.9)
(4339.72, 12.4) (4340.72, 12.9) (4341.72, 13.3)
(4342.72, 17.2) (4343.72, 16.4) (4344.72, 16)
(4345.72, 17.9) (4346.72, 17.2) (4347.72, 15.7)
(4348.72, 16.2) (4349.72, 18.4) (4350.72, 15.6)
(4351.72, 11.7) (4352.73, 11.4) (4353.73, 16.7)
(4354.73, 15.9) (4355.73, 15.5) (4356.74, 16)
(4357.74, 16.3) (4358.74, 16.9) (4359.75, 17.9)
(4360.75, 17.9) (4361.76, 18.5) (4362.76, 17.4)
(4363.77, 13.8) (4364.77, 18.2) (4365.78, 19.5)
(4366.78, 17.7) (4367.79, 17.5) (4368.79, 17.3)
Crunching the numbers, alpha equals 3.26 angstrom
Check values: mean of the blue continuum 12.7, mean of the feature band 13.2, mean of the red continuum 16.1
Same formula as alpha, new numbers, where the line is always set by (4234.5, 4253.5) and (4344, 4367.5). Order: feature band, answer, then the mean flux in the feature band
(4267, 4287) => 1.87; 12.9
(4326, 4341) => -0.20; 16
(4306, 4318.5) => 2.03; 12.8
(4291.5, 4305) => 3.25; 11.2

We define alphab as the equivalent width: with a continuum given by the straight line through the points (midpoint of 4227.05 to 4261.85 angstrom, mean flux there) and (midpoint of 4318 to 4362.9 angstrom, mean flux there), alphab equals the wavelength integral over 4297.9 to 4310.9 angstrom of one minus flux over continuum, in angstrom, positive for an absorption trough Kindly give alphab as 4.7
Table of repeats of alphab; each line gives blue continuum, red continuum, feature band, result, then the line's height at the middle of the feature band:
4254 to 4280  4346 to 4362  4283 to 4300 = 1.5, 13.9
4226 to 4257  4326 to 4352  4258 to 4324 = 6.4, 14.4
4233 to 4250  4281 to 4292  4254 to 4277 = 1.1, 13.4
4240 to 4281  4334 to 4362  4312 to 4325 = -1.0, 15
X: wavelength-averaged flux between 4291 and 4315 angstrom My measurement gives 10.9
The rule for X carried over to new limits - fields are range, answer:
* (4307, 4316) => 11.3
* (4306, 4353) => 14.9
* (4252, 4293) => 13.1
